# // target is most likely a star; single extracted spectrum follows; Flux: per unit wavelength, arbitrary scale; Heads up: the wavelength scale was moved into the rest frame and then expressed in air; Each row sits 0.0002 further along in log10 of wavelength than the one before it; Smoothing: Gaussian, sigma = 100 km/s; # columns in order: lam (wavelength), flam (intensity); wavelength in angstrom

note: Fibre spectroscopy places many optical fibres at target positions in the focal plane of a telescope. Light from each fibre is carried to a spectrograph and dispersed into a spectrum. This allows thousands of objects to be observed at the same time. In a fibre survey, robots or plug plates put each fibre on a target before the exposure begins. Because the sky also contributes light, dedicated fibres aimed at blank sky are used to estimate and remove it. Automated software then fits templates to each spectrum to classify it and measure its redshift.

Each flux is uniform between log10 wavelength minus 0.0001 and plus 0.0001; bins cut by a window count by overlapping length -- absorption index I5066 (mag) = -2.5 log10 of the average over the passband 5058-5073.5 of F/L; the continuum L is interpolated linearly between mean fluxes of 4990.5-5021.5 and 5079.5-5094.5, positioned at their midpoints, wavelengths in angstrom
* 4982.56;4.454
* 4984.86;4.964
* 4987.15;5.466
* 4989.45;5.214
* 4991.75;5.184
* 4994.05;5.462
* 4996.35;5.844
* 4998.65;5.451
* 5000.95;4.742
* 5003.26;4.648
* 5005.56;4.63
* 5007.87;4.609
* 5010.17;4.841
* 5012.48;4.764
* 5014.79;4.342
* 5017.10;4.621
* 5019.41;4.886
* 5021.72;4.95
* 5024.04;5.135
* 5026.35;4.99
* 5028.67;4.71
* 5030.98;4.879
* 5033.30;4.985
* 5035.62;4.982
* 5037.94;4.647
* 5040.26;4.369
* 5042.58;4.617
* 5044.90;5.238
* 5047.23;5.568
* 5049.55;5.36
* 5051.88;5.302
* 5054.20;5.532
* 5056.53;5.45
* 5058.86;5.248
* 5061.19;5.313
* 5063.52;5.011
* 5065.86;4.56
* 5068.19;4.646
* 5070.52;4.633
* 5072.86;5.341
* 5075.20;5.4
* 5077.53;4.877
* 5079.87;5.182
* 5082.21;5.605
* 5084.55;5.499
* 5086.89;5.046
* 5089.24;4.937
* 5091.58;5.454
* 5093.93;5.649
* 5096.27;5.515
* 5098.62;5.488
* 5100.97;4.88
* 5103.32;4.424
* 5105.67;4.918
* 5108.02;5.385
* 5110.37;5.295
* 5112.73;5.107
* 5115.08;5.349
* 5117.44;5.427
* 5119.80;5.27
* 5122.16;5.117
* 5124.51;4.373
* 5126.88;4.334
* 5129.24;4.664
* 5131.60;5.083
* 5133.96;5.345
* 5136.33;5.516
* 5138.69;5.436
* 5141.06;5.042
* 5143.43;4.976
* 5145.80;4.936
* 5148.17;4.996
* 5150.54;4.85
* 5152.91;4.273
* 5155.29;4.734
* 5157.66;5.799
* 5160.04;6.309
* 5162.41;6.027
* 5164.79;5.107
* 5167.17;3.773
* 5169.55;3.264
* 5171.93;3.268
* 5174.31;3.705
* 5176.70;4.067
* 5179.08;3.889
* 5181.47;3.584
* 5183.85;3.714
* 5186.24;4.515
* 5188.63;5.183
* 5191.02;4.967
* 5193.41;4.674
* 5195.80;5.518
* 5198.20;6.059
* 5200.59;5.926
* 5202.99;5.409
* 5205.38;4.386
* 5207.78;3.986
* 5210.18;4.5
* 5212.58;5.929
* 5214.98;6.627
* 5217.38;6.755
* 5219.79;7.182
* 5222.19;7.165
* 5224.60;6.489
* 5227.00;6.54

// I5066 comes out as 0.06 mag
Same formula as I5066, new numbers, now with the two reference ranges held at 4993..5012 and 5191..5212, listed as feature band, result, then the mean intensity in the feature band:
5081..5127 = -0.026 mag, 5.17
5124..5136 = 0.049 mag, 4.83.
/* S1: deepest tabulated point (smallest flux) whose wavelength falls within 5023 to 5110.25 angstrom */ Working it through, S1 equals 4.369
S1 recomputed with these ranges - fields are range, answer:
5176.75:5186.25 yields 3.584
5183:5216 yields 3.714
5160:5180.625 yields 3.264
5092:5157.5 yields 4.273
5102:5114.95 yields 4.424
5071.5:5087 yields 4.877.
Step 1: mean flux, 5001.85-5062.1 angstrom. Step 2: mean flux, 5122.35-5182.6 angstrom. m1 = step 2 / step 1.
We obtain 0.95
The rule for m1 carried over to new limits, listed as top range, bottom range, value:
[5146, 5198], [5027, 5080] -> 0.92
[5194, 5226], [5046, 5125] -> 1.12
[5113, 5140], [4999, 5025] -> 1.07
